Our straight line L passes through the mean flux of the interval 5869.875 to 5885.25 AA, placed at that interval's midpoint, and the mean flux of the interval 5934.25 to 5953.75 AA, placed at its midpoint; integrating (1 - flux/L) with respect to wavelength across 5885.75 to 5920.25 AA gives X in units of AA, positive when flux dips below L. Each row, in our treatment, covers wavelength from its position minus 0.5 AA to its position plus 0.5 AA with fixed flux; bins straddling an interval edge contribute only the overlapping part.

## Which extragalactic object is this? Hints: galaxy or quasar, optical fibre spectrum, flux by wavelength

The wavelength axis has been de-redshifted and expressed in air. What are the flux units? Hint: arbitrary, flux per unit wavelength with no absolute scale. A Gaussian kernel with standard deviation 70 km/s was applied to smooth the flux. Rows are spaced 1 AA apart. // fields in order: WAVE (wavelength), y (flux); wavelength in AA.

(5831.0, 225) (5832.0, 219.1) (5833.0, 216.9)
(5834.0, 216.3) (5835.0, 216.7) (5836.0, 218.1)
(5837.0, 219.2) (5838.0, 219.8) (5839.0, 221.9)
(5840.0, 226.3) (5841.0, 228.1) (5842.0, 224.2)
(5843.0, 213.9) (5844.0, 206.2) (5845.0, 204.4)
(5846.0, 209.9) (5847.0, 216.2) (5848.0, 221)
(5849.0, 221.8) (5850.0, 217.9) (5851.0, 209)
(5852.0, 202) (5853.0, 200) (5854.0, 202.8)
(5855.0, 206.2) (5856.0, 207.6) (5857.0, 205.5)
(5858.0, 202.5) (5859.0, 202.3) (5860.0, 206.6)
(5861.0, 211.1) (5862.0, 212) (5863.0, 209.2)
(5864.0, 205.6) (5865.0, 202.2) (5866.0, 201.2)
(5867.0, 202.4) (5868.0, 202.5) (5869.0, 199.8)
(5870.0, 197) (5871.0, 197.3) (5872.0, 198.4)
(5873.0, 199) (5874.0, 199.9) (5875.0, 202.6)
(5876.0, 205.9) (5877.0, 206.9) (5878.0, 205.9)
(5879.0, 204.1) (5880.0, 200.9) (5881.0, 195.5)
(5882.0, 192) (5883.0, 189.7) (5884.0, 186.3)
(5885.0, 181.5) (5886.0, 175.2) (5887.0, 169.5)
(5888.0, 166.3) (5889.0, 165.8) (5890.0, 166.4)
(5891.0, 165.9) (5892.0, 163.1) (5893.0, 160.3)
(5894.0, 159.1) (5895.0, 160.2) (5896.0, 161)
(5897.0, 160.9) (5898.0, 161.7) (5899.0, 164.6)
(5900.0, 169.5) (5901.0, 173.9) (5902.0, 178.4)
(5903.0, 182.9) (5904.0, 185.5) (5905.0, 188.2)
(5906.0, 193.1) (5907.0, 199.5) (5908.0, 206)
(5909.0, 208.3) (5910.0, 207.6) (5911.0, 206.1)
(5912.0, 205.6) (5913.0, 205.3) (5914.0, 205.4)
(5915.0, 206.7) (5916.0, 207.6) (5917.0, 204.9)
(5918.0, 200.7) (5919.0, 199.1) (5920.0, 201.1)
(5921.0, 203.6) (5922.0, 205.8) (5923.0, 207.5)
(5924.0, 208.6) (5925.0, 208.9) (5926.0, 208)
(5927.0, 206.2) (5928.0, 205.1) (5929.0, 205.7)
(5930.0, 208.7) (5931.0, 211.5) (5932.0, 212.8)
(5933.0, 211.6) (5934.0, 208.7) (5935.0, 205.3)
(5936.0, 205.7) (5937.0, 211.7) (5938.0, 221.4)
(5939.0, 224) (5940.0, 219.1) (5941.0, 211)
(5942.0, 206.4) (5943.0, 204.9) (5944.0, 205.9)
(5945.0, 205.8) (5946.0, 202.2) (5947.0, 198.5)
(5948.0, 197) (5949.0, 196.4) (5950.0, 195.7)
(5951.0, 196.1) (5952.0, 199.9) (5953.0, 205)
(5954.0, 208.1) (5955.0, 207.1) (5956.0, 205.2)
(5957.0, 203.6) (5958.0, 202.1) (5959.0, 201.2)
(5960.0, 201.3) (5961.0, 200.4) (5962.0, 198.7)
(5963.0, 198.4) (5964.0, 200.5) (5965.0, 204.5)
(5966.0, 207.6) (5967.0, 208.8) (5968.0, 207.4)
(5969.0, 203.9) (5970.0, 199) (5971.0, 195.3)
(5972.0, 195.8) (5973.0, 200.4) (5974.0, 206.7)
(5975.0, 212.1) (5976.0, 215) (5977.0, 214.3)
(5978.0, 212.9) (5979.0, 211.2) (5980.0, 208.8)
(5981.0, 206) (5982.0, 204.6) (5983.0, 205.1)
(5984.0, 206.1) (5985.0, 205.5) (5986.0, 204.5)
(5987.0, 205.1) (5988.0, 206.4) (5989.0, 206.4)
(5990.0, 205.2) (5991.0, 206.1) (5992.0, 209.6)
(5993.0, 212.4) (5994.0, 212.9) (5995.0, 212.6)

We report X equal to 3.0 AA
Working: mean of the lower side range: 198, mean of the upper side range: 206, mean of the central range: 184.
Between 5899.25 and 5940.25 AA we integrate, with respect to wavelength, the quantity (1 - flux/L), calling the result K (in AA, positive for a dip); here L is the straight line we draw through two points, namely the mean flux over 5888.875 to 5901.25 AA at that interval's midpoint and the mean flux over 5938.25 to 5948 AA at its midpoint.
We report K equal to -3.6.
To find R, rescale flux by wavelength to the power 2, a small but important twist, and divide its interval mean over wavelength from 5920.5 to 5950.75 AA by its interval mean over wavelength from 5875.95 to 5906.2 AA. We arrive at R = 1.2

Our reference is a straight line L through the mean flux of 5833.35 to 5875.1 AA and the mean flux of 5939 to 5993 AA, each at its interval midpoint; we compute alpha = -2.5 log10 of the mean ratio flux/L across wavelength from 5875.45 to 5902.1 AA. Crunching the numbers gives 0.17 mag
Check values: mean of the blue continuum 209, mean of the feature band 177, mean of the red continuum 205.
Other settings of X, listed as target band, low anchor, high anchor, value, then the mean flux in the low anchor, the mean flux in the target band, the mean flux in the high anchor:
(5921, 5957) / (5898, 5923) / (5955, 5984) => -1.2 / 196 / 207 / 205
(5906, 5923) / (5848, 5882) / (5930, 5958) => 0.1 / 204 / 204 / 207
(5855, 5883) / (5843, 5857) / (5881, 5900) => -1.7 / 210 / 203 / 170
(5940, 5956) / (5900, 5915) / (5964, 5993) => -0.1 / 196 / 203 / 206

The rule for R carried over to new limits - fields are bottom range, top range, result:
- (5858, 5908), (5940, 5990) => 1.12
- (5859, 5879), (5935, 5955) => 1.04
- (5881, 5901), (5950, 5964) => 1.21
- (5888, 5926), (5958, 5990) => 1.11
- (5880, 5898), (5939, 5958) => 1.21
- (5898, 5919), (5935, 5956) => 1.07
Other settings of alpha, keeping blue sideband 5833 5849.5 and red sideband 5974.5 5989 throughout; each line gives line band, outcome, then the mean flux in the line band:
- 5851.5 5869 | 0.06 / 205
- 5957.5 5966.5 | 0.04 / 202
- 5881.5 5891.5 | 0.22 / 176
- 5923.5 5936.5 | 0.02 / 208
